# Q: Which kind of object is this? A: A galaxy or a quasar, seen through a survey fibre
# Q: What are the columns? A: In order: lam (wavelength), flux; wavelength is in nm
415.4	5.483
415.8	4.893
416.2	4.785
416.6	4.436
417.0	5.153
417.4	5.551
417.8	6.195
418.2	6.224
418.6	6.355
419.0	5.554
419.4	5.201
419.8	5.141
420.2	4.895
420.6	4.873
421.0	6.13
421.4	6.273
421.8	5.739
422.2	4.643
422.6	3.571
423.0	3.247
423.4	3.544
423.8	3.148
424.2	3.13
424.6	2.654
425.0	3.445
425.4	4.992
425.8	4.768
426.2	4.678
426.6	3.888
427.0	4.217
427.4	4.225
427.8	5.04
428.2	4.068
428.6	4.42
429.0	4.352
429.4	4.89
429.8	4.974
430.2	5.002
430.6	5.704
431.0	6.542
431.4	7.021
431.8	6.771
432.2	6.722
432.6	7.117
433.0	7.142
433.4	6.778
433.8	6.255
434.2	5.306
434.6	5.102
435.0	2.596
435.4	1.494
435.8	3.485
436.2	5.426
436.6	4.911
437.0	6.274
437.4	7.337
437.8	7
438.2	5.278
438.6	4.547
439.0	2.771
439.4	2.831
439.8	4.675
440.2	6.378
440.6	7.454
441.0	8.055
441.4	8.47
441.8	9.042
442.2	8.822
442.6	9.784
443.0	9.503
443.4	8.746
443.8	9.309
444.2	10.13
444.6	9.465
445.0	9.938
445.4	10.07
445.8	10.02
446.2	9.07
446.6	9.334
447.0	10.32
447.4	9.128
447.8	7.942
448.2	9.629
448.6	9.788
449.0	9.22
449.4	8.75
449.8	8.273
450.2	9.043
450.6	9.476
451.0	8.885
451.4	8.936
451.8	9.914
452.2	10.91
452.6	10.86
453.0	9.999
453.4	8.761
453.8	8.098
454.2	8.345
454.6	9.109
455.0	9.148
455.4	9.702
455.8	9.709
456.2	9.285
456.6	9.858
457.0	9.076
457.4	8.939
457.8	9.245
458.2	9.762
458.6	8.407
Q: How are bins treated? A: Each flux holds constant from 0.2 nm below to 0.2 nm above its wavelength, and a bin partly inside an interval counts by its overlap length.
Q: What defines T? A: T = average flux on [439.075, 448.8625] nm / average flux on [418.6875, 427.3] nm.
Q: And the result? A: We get 1.9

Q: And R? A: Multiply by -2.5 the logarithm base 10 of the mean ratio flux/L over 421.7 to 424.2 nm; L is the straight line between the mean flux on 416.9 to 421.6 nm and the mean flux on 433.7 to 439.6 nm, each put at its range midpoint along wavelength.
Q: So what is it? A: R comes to 0.38 mag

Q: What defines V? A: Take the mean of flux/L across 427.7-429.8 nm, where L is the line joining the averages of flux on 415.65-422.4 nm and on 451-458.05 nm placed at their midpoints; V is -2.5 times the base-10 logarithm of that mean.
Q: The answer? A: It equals 0.38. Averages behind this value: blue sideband 5.42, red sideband 9.39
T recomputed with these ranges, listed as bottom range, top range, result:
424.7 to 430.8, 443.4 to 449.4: 2.08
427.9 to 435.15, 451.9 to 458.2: 1.68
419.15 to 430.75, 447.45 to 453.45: 2.08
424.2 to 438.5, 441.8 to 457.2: 1.84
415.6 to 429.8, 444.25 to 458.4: 2.00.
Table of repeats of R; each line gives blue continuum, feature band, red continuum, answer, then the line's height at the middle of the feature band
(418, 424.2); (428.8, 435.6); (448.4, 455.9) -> 0.17 mag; 6.48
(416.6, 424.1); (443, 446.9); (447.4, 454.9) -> -0.15 mag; 8.37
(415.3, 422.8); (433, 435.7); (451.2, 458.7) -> 0.43 mag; 7.05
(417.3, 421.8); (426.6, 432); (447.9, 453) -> 0.32 mag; 6.87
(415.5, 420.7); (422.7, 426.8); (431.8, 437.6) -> 0.40 mag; 5.39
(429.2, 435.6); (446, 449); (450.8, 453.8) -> -0.08 mag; 8.66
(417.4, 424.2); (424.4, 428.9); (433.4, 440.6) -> 0.18 mag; 4.98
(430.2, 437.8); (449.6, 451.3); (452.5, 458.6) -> -0.06 mag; 8.42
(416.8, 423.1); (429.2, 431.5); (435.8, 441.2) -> -0.04 mag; 5.44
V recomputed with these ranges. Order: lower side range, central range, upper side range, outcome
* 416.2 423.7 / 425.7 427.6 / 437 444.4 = 0.31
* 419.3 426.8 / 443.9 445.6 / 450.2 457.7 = -0.24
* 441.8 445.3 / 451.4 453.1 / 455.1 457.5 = -0.09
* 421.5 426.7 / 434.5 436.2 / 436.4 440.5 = 0.44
